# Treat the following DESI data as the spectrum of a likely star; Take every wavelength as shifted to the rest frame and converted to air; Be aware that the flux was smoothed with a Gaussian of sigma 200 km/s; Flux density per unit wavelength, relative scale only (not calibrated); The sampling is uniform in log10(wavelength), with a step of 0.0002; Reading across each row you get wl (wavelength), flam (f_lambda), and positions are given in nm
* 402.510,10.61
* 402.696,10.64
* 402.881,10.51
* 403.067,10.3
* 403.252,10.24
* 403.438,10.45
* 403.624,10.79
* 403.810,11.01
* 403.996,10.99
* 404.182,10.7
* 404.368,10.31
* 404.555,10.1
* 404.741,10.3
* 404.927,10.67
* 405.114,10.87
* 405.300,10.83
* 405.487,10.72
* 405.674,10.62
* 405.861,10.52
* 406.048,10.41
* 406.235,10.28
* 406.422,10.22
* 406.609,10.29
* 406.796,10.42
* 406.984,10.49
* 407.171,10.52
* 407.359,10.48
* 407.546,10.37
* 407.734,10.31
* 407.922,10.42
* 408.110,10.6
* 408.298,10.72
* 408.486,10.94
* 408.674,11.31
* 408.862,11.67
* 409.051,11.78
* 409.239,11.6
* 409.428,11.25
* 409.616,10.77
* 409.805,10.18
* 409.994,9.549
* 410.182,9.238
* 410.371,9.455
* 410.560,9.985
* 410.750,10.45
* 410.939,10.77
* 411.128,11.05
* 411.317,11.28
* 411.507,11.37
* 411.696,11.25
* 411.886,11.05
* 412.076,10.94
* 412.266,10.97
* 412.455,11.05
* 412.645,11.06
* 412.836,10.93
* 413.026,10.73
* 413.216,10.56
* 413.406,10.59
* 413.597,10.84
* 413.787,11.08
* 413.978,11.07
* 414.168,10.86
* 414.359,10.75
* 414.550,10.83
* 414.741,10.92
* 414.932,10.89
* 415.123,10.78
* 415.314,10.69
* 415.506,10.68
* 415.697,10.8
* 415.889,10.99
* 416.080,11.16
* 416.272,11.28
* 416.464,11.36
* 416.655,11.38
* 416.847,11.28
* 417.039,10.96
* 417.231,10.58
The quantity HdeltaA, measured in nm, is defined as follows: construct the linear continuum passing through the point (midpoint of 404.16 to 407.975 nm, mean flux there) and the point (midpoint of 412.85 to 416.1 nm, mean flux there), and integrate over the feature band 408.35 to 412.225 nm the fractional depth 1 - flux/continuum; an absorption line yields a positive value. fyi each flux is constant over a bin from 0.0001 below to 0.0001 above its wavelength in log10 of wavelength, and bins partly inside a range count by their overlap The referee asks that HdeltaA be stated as -0.05 nm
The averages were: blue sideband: 10.5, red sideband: 10.8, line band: 10.8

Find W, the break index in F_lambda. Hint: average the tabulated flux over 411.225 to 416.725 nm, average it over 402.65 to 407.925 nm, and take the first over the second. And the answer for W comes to 1.04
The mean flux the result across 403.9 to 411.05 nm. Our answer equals 10.6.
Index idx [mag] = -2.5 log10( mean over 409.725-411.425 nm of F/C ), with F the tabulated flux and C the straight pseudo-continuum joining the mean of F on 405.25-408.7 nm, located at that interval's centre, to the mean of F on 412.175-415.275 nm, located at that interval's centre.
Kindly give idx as 0.050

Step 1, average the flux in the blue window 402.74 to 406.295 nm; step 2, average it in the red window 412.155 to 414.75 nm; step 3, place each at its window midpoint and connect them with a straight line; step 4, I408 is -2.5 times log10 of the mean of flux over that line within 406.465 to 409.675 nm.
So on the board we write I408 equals -0.01 mag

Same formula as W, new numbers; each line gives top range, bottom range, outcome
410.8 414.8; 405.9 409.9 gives 1.02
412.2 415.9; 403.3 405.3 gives 1.02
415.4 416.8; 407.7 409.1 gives 1.01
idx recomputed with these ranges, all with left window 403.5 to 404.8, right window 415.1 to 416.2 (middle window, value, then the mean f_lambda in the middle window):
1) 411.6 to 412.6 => -0.028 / 11.1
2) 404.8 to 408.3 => 0.015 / 10.5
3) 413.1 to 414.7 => -0.001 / 10.8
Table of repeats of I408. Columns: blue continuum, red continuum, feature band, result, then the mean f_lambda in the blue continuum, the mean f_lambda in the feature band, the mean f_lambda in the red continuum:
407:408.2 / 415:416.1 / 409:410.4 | 0.01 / 10.5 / 10.5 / 10.8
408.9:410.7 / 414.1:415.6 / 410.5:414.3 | -0.03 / 10.5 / 10.9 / 10.8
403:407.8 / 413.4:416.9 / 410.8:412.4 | -0.03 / 10.5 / 11.1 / 11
